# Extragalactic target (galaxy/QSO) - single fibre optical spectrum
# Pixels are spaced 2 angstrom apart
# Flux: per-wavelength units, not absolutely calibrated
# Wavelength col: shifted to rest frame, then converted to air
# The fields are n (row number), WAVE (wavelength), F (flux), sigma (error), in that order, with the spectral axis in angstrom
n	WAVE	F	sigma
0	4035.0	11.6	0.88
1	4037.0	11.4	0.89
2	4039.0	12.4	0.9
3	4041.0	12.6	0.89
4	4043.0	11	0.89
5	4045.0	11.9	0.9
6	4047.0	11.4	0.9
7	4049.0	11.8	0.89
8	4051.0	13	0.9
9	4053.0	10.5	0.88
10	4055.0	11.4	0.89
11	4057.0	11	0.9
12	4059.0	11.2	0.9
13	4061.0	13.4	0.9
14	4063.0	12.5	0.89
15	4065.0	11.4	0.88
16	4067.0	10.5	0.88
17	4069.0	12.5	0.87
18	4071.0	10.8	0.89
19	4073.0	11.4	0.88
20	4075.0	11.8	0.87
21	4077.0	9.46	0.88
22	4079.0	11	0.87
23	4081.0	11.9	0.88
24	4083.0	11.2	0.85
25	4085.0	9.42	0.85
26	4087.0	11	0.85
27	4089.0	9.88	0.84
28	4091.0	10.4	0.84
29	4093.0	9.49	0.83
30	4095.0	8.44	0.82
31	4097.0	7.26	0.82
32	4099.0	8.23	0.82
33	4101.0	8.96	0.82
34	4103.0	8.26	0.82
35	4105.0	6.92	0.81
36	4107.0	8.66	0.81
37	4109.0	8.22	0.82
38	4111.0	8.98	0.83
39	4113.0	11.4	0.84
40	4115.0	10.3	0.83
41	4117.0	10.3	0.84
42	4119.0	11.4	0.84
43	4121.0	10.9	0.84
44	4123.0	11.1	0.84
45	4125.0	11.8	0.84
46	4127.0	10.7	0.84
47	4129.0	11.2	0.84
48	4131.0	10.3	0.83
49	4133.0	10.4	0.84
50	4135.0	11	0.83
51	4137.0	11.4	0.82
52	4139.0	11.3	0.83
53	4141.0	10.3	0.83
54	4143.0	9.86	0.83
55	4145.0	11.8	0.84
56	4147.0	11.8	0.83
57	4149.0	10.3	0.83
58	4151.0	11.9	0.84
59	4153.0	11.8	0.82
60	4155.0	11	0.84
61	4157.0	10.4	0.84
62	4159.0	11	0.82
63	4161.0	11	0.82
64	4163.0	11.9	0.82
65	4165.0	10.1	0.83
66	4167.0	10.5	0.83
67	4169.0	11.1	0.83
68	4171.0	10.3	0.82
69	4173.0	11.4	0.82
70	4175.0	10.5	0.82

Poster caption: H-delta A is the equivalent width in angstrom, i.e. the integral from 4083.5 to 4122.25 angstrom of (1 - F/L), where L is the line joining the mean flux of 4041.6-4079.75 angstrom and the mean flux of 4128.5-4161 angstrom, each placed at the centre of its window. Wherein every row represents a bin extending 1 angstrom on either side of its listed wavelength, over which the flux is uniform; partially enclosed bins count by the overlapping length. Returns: 6.2 angstrom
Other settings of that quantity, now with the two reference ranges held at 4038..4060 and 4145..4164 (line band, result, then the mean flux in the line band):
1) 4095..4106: 3.35 angstrom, 7.97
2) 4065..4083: 0.59 angstrom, 11.2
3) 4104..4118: 2.66 angstrom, 9.25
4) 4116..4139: 0.80 angstrom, 11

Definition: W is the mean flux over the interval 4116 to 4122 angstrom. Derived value 10.9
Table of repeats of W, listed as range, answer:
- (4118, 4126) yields 11.3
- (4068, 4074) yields 11.6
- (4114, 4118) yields 10.3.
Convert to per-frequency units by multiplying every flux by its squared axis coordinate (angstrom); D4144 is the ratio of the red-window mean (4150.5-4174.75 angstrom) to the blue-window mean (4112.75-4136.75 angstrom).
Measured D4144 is 1.0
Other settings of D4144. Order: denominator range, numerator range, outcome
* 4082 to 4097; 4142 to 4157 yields 1.17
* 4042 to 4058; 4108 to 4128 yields 0.95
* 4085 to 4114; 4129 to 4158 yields 1.24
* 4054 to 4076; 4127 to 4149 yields 0.97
